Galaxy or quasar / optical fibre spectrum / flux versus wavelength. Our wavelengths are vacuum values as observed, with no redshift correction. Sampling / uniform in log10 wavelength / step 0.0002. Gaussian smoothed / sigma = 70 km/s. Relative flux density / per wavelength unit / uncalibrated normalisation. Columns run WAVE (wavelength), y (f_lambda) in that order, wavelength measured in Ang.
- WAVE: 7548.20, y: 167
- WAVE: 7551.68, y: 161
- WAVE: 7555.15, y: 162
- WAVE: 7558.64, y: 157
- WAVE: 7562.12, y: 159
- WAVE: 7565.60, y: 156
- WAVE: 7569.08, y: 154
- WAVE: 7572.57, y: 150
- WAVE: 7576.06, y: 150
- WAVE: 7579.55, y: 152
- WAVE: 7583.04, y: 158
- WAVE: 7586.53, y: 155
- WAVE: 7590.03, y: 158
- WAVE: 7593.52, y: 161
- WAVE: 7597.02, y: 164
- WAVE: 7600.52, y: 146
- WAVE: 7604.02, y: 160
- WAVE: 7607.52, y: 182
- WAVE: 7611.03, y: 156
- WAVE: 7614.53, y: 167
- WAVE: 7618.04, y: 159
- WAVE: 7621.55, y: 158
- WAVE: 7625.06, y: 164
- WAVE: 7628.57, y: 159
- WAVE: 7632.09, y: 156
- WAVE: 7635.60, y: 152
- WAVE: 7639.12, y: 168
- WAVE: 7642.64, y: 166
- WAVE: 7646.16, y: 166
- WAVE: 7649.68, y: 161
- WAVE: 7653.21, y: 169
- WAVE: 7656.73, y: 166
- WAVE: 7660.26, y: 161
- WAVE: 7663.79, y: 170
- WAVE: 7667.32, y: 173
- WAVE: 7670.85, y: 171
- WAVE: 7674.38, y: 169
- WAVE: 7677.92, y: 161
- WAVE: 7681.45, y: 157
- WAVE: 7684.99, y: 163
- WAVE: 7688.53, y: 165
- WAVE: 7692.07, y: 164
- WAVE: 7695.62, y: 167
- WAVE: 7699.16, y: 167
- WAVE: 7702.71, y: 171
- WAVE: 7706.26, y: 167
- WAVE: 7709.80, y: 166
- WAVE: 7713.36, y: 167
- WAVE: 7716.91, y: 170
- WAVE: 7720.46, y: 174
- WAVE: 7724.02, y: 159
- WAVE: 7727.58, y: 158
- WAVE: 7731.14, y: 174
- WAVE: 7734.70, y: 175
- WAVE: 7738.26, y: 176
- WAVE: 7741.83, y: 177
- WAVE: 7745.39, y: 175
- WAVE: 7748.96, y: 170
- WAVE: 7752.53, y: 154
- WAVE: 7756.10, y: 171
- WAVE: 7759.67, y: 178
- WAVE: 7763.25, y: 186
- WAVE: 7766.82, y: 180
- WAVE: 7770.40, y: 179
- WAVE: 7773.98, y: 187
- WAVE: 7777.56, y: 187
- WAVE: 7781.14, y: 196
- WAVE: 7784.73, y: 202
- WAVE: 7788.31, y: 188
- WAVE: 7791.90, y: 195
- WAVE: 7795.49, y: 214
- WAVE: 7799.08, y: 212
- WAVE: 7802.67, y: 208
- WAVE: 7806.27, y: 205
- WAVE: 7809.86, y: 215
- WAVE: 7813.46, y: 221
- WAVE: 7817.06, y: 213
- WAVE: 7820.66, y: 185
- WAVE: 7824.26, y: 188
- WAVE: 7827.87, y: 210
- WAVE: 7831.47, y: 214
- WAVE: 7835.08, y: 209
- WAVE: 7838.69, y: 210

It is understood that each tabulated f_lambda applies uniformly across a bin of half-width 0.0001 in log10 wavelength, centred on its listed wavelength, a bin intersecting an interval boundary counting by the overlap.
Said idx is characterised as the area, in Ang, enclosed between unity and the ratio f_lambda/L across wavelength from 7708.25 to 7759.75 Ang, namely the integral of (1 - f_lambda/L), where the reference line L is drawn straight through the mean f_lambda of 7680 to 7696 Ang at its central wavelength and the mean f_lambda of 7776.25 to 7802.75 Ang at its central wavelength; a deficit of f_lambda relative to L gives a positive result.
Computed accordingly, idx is 2.9 Ang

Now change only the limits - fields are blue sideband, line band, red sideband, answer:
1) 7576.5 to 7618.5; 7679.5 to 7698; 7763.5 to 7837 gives 1.5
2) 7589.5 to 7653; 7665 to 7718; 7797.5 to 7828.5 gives 3.4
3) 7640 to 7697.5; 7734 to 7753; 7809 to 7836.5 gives 1.4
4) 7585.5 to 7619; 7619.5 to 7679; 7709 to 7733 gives -0.3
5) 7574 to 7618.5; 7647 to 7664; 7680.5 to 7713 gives -0.2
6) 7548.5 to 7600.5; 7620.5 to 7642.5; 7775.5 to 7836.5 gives 1.1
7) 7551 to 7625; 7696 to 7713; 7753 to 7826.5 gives 1.1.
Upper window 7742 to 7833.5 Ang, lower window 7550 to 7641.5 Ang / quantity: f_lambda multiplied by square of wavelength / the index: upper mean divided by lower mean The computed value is 1.3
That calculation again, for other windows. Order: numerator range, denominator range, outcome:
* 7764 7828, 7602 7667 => 1.27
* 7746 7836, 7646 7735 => 1.20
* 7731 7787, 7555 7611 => 1.19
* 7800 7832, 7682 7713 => 1.28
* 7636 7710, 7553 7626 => 1.07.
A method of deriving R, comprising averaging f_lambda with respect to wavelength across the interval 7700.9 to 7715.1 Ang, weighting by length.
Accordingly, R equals 168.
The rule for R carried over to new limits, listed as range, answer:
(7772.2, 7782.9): 190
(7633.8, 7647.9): 163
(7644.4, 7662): 165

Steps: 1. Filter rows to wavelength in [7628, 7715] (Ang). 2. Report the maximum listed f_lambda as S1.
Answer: 173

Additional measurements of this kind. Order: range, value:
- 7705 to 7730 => 174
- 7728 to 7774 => 187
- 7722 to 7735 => 175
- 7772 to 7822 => 221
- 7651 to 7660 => 169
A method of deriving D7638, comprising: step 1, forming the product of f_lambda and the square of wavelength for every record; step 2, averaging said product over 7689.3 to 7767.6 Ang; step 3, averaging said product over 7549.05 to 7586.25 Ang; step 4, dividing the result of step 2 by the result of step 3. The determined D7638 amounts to 1.1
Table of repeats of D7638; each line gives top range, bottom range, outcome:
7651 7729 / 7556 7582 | 1.11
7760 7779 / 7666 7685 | 1.13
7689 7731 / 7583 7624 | 1.07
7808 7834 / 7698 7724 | 1.26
